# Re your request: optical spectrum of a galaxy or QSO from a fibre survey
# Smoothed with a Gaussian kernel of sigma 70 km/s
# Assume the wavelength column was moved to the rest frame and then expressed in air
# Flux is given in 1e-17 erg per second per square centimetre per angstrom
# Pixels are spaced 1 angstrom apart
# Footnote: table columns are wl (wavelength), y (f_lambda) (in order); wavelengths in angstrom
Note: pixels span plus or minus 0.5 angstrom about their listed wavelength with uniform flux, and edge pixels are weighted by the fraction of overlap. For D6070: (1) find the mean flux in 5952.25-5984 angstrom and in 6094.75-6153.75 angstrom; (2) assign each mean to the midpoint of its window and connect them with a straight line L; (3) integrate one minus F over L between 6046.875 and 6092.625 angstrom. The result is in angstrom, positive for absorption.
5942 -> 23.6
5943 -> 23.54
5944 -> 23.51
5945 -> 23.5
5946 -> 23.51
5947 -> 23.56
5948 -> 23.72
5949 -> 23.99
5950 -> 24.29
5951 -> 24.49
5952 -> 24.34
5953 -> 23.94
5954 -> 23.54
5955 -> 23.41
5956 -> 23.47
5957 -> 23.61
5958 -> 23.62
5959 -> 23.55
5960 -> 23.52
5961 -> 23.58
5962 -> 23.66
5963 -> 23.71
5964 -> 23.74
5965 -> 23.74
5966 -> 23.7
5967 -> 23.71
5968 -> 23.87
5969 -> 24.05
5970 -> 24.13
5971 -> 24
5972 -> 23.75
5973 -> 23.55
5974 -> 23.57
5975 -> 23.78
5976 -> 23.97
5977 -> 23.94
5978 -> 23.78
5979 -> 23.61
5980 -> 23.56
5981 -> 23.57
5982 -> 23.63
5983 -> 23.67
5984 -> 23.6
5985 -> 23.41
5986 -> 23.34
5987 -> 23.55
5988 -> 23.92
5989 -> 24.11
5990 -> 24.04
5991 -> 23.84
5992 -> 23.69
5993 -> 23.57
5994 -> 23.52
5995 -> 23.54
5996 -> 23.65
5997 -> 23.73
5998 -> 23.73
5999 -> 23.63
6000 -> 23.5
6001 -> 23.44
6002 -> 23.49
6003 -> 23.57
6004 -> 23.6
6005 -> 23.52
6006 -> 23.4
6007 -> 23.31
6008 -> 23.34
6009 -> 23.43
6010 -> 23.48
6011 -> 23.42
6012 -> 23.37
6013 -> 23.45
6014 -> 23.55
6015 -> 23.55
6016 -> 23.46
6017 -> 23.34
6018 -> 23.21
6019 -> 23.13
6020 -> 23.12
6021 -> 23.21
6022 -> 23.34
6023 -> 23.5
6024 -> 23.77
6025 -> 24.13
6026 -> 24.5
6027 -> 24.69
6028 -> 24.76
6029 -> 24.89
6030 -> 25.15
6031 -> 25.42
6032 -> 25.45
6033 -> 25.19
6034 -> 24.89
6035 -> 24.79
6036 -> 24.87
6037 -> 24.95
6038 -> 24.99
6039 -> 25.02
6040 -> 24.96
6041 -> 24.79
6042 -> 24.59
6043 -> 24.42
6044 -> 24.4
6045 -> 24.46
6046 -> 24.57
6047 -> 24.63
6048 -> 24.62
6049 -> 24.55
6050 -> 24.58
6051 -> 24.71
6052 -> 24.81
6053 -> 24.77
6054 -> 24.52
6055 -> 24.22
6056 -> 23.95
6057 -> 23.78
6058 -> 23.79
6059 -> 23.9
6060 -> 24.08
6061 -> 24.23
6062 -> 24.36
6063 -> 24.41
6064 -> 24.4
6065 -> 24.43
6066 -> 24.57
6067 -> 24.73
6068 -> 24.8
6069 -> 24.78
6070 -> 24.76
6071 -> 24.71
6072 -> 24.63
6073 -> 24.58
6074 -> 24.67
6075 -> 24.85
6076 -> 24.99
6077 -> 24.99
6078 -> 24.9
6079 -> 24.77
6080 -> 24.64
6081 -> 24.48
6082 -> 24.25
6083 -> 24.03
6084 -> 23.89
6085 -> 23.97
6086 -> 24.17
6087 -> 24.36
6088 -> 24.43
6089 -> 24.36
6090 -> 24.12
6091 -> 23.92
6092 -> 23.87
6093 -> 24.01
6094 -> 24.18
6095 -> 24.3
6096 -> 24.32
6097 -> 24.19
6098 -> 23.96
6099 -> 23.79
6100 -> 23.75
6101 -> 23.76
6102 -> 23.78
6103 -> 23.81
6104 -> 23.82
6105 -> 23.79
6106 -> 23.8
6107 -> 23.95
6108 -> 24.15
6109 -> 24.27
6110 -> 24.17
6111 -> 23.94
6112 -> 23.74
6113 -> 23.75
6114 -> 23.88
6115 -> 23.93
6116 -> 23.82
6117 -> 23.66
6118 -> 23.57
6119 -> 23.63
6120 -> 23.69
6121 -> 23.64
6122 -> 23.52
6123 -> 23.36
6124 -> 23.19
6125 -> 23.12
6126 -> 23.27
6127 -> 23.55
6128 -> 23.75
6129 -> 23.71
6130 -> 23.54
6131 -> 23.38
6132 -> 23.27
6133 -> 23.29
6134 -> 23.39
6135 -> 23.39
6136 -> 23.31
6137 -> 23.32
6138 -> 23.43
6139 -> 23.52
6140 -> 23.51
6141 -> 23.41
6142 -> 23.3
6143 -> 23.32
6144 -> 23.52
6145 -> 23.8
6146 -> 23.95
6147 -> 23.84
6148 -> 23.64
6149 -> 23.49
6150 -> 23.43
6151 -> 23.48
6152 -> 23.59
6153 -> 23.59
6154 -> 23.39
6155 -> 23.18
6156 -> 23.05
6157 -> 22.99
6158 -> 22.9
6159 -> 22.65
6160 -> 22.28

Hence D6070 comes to -1.5 angstrom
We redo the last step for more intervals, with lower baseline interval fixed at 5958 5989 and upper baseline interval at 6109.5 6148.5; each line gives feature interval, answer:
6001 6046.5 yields -0.8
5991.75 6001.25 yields 0.0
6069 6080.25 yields -0.6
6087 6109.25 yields -0.4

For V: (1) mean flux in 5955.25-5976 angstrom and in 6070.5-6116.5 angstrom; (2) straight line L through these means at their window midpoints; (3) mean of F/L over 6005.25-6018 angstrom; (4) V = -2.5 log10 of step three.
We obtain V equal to 0.02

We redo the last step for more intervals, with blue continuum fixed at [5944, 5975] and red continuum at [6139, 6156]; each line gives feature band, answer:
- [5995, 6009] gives 0.01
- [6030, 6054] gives -0.05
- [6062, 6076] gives -0.05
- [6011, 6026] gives 0.01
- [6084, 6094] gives -0.02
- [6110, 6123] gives -0.01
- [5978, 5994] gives 0.00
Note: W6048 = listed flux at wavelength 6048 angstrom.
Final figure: 24.62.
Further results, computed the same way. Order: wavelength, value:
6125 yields 23.12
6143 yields 23.32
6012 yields 23.37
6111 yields 23.94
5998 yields 23.73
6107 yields 23.95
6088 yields 24.43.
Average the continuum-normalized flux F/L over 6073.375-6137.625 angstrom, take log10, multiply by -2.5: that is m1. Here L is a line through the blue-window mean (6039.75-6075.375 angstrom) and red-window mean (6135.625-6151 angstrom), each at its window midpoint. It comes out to 0.00 mag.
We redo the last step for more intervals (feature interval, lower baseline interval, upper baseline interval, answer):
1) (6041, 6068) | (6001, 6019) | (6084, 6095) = -0.03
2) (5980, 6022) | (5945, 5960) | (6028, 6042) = 0.04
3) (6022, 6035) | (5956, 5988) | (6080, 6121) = -0.04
